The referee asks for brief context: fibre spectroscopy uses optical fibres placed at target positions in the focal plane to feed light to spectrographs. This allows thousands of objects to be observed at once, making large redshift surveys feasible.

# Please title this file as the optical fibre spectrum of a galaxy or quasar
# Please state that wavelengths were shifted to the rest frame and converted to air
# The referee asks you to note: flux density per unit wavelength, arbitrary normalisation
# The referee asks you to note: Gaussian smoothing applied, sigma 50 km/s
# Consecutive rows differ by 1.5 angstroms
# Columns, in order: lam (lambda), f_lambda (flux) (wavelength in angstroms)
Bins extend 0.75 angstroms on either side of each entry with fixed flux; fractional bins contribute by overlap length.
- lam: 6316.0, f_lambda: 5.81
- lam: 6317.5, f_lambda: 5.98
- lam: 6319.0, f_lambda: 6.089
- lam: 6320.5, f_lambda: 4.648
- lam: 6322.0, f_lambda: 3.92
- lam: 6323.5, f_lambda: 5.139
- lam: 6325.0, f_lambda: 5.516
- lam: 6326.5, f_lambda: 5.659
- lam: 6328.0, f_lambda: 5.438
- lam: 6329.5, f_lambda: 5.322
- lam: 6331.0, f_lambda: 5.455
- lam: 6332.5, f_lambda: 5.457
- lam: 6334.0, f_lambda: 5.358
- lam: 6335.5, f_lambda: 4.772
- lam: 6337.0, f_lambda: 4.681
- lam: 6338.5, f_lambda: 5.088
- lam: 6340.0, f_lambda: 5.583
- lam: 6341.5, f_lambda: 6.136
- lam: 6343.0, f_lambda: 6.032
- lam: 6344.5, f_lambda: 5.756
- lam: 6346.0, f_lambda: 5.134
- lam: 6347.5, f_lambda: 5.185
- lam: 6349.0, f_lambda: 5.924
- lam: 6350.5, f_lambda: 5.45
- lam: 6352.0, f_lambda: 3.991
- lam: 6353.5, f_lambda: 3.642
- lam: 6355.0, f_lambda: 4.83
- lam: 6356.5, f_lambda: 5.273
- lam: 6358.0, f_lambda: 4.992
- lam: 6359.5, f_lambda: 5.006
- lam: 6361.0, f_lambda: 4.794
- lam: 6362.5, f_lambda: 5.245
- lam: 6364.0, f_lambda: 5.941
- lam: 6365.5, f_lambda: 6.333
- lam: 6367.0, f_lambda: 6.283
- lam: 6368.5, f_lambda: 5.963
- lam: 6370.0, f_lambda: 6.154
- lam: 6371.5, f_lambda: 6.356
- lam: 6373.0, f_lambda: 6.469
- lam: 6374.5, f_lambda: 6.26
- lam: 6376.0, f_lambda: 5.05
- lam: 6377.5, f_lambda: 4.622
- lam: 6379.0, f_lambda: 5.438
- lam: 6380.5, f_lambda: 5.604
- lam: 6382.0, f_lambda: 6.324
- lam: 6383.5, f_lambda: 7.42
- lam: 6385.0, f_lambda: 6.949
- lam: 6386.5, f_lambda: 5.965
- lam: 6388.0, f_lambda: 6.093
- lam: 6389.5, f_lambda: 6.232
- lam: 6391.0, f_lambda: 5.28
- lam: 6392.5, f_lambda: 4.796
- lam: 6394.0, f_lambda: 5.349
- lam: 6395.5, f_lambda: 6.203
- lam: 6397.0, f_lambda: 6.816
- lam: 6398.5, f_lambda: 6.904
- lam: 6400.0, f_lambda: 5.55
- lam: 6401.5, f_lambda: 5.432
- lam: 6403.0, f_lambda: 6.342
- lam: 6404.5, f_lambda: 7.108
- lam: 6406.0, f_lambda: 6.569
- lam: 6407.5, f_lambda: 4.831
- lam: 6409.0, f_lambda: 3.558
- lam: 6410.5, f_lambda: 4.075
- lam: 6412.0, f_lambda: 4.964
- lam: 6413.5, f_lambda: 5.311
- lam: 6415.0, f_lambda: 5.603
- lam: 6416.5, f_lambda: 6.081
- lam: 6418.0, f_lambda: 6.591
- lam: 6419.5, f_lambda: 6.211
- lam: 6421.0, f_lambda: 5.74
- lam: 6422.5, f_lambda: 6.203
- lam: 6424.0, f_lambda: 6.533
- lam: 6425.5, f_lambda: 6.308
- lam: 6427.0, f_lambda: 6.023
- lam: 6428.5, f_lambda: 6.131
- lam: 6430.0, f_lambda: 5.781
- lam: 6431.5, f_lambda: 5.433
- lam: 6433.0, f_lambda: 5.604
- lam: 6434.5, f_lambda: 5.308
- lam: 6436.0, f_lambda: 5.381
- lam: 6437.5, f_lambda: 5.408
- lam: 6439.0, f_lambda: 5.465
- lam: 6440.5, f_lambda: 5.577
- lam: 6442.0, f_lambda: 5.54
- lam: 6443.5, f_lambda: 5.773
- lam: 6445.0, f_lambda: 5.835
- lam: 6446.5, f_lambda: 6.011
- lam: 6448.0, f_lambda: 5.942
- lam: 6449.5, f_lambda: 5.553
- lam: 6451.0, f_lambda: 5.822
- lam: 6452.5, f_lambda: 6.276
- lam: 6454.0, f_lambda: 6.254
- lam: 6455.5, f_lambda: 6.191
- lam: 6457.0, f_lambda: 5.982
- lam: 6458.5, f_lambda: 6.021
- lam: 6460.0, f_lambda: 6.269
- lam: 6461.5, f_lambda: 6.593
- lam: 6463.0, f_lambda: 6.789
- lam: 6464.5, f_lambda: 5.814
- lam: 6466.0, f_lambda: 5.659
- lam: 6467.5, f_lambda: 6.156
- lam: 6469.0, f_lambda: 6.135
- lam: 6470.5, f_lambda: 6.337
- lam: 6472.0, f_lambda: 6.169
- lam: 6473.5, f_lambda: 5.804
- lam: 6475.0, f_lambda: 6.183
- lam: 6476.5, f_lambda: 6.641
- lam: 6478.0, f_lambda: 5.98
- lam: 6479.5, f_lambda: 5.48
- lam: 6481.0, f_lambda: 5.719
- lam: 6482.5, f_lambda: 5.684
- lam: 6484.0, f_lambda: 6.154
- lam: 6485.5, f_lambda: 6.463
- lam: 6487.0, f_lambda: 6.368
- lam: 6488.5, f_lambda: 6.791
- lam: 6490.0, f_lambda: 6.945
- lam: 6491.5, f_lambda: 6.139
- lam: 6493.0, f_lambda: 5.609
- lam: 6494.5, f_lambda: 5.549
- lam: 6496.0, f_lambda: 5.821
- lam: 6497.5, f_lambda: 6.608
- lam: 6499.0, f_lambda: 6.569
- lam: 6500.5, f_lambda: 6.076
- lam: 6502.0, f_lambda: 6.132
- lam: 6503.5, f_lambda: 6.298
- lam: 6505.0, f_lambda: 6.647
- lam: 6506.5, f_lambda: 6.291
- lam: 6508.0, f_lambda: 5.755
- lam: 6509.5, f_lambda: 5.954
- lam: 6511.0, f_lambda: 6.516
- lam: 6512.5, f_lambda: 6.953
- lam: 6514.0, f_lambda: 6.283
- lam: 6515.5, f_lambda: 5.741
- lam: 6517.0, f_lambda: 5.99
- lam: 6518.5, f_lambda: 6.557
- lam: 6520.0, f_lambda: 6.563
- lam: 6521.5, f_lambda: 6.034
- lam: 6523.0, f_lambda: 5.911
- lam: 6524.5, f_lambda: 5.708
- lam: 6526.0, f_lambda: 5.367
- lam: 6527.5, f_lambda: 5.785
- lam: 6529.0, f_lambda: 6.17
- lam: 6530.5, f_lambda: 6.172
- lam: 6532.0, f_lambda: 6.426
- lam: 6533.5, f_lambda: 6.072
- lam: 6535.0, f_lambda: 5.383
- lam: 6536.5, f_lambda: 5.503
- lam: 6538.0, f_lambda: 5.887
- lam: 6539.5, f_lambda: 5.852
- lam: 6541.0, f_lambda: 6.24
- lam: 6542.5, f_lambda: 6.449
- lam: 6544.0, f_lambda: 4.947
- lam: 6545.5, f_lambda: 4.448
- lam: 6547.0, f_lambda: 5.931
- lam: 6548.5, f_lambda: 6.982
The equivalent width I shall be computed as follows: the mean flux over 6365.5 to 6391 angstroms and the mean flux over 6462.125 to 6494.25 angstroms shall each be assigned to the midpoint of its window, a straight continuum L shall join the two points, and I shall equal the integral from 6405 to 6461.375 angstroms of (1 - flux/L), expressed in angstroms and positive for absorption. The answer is 3.25 angstroms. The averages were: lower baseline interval 6.06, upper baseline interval 6.14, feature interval 5.75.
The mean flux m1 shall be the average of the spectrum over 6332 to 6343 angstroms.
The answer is 5.34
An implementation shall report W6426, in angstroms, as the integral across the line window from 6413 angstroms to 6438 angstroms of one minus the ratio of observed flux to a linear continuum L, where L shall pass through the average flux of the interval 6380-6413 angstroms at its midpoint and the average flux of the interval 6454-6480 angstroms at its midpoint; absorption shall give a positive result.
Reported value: 0.4 angstroms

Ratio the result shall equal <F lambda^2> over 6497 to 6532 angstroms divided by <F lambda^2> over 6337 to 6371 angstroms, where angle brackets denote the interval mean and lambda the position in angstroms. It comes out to 1.21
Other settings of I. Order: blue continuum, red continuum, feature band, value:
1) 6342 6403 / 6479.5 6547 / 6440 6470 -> -0.6 angstroms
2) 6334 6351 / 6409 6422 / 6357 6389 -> -2.5 angstroms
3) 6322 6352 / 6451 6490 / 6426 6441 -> 0.8 angstroms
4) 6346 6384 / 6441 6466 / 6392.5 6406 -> -1.0 angstroms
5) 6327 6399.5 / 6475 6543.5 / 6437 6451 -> 0.5 angstroms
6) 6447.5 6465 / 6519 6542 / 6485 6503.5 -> -0.7 angstroms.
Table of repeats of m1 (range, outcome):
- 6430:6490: 5.97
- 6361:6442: 5.82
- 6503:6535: 6.13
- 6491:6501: 6.05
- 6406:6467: 5.77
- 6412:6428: 6.01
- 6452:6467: 6.18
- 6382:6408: 6.13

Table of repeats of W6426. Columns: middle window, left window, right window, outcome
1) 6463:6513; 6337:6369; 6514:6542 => -2.89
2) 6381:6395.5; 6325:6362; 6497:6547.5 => -1.68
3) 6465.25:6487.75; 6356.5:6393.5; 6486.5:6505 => 0.44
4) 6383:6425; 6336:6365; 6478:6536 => -2.78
